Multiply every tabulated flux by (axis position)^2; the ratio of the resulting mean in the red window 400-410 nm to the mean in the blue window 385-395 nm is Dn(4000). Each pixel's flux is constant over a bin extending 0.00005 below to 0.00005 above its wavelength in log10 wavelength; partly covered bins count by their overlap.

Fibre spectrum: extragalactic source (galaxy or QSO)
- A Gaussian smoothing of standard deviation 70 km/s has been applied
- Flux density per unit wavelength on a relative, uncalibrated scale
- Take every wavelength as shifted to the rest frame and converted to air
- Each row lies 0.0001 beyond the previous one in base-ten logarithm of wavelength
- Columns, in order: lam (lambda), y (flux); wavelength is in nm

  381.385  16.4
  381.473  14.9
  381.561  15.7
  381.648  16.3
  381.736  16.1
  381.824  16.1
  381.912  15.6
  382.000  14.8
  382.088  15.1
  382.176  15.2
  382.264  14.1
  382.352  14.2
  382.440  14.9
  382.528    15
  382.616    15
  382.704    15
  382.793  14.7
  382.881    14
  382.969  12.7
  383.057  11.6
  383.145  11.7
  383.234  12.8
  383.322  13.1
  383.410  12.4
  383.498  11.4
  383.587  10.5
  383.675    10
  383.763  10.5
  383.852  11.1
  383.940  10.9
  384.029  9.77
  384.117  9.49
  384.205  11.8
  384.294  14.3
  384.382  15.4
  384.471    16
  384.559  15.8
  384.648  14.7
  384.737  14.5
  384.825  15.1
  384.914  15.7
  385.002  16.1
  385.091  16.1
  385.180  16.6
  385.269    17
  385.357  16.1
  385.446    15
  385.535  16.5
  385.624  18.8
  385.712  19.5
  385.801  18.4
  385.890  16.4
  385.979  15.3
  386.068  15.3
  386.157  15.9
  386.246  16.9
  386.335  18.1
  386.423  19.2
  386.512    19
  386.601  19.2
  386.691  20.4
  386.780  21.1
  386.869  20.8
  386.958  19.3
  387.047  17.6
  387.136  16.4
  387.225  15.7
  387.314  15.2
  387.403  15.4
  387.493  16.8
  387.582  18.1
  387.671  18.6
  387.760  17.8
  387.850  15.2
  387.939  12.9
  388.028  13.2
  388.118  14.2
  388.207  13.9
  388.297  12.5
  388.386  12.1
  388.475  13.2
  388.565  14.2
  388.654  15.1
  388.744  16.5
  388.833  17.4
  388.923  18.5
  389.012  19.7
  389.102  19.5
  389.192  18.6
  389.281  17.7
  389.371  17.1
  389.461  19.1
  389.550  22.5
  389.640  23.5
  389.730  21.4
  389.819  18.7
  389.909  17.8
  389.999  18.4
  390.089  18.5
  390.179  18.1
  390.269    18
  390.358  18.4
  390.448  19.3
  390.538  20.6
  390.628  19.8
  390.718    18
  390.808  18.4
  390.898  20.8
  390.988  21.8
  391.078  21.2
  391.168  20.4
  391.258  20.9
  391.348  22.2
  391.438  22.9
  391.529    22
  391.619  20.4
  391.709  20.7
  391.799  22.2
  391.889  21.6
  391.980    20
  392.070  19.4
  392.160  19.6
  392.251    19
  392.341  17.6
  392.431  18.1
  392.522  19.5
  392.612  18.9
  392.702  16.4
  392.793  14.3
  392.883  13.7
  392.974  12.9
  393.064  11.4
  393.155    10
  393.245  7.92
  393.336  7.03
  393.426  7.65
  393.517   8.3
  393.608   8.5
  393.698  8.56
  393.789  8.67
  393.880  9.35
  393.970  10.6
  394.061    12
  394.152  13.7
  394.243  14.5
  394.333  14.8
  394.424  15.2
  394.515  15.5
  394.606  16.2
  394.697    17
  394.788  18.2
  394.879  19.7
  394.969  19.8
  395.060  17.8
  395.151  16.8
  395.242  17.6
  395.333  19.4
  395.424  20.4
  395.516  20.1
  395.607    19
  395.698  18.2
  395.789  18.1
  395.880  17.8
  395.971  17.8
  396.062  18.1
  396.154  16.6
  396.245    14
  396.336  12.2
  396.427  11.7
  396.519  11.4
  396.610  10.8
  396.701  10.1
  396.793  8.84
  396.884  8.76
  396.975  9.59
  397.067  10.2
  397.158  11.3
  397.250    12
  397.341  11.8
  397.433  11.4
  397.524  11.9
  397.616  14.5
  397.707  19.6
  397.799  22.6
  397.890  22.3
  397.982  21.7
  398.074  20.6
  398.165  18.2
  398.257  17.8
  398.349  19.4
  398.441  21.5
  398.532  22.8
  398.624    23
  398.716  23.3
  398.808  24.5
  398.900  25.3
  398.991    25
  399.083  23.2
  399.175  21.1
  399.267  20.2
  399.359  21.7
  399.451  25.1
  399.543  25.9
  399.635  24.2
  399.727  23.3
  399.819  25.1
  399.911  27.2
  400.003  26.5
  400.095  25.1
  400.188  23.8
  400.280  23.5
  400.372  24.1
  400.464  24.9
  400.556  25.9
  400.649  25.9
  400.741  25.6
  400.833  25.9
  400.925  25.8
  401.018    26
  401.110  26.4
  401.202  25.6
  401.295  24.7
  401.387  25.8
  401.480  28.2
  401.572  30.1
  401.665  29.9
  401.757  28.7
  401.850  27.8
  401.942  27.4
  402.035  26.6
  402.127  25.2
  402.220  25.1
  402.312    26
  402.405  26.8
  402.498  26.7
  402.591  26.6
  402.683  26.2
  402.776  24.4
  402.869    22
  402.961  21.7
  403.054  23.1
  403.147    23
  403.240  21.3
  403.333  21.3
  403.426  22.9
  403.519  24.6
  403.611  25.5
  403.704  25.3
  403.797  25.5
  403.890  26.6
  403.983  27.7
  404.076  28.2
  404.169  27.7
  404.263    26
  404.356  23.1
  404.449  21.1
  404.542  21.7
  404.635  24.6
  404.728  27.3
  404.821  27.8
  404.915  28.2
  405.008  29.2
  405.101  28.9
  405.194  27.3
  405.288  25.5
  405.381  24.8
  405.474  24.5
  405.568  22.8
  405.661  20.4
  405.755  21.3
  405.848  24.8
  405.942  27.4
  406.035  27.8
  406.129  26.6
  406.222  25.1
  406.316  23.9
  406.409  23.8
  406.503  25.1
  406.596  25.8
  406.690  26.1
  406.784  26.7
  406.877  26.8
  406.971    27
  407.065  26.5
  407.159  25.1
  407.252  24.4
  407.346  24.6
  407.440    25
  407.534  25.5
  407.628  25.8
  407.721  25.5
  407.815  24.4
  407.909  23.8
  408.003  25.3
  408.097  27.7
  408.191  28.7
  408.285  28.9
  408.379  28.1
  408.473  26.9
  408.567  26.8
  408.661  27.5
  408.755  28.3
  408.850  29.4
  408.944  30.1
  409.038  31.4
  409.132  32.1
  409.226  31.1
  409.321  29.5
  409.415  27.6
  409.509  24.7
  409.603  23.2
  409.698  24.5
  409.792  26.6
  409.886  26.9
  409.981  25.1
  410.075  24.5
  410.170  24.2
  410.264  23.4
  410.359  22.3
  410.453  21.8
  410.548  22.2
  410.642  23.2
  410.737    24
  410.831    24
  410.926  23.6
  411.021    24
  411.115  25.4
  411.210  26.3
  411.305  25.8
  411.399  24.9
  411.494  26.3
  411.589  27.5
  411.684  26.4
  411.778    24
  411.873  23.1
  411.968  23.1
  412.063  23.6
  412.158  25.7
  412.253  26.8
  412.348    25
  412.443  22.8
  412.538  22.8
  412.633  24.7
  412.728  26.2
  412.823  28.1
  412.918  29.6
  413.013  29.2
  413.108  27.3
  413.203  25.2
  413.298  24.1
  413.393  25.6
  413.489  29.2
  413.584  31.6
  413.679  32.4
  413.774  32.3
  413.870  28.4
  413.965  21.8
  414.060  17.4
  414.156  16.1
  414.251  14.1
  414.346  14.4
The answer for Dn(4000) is 1.7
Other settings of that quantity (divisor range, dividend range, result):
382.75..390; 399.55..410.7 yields 1.78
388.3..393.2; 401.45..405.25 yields 1.49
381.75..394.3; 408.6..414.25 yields 1.81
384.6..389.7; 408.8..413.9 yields 1.74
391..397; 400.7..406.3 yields 1.71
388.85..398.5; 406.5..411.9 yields 1.69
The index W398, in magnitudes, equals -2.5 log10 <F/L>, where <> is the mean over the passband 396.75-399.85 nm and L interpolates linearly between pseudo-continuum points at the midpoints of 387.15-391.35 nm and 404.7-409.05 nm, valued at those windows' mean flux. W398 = 0.17 mag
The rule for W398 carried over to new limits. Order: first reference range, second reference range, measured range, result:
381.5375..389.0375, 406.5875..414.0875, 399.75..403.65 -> -0.14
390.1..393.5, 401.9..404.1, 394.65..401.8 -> 0.09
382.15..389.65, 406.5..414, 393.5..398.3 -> 0.31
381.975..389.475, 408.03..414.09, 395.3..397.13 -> 0.33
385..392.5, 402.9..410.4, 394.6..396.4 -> 0.18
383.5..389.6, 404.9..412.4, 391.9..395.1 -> 0.30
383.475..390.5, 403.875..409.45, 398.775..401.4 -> -0.08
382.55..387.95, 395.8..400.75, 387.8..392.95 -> -0.09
